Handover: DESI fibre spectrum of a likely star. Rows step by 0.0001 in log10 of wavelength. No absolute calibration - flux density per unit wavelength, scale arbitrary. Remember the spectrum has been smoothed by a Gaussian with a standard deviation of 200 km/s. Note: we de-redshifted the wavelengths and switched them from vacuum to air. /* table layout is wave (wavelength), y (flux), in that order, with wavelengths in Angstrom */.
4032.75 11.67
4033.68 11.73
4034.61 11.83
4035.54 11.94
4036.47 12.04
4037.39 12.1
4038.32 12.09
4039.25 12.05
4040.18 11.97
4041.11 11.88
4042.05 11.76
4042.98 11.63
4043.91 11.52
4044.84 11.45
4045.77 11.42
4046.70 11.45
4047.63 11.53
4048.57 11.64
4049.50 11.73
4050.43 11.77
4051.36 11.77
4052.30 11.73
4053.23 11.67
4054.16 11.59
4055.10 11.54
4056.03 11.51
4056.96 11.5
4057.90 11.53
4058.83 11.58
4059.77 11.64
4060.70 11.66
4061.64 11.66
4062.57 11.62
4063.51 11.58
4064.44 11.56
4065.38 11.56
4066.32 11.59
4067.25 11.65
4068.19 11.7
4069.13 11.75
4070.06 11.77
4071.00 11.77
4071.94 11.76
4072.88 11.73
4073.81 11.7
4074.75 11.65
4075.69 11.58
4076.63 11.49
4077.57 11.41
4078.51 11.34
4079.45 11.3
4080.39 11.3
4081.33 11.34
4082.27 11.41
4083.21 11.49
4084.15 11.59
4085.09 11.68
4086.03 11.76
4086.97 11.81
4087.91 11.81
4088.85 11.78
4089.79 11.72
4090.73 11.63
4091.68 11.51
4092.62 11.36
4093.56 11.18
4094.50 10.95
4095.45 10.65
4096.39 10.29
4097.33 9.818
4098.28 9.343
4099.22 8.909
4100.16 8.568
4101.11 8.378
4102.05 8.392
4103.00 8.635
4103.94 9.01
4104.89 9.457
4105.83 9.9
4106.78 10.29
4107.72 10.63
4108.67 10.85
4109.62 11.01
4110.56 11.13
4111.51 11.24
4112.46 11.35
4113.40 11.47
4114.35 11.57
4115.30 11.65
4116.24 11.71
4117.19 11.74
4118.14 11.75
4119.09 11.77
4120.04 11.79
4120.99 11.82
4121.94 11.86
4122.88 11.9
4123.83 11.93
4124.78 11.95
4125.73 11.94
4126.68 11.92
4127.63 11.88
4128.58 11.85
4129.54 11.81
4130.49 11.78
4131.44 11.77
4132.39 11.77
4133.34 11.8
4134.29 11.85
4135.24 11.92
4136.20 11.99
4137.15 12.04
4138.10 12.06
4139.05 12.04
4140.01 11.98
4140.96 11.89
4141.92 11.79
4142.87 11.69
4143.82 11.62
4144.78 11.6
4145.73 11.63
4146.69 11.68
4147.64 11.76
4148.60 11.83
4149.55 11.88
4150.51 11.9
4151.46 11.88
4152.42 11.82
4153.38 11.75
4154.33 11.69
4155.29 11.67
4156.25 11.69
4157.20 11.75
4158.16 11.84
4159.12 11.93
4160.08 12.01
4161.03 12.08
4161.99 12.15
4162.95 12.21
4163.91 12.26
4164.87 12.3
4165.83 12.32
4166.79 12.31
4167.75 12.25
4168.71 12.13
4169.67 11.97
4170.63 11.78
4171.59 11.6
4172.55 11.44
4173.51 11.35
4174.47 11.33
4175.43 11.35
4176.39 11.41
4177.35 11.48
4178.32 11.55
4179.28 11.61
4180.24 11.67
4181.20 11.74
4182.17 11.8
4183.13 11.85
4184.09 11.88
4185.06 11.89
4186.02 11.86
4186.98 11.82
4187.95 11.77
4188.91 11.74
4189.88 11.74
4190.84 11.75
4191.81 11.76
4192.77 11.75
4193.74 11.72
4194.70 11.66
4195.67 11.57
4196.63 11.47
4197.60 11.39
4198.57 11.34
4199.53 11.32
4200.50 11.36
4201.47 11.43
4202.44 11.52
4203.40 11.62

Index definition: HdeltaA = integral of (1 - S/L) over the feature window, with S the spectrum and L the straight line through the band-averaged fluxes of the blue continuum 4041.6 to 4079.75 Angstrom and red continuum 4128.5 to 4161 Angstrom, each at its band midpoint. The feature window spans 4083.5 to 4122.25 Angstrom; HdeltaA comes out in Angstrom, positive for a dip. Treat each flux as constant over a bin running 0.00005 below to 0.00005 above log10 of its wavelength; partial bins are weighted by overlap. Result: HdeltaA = 3.0 Angstrom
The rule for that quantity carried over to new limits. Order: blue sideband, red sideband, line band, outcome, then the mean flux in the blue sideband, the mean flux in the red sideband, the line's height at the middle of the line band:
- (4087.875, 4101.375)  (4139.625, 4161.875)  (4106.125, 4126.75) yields -0.9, 10.5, 11.8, 11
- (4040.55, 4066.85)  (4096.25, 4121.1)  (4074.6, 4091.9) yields -0.9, 11.6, 10.4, 11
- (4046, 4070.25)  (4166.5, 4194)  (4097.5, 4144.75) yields 2.1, 11.6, 11.7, 11.7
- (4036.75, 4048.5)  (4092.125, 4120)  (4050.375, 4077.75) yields -0.8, 11.7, 10.5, 11.3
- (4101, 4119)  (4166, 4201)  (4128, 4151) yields -1.7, 10.6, 11.7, 11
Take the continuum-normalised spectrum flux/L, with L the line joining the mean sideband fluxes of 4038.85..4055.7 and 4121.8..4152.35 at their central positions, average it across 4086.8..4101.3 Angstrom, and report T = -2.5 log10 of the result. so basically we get 0.11 mag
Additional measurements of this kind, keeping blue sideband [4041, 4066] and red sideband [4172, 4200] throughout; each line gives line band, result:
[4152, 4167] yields -0.03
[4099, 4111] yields 0.20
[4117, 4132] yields -0.02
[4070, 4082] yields 0.01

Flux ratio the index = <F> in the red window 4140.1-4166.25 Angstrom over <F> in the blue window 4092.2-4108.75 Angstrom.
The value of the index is 1.2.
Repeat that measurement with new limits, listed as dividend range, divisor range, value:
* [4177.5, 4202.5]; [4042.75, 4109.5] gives 1.05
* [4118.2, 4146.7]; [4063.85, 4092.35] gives 1.02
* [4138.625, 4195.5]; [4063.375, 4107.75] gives 1.08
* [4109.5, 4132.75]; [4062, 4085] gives 1.01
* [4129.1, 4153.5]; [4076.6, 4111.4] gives 1.11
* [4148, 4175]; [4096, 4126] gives 1.11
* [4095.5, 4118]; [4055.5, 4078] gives 0.88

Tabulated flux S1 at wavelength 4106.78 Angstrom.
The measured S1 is 10.29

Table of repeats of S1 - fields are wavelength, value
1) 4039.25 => 12.05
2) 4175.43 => 11.35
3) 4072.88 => 11.73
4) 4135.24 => 11.92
